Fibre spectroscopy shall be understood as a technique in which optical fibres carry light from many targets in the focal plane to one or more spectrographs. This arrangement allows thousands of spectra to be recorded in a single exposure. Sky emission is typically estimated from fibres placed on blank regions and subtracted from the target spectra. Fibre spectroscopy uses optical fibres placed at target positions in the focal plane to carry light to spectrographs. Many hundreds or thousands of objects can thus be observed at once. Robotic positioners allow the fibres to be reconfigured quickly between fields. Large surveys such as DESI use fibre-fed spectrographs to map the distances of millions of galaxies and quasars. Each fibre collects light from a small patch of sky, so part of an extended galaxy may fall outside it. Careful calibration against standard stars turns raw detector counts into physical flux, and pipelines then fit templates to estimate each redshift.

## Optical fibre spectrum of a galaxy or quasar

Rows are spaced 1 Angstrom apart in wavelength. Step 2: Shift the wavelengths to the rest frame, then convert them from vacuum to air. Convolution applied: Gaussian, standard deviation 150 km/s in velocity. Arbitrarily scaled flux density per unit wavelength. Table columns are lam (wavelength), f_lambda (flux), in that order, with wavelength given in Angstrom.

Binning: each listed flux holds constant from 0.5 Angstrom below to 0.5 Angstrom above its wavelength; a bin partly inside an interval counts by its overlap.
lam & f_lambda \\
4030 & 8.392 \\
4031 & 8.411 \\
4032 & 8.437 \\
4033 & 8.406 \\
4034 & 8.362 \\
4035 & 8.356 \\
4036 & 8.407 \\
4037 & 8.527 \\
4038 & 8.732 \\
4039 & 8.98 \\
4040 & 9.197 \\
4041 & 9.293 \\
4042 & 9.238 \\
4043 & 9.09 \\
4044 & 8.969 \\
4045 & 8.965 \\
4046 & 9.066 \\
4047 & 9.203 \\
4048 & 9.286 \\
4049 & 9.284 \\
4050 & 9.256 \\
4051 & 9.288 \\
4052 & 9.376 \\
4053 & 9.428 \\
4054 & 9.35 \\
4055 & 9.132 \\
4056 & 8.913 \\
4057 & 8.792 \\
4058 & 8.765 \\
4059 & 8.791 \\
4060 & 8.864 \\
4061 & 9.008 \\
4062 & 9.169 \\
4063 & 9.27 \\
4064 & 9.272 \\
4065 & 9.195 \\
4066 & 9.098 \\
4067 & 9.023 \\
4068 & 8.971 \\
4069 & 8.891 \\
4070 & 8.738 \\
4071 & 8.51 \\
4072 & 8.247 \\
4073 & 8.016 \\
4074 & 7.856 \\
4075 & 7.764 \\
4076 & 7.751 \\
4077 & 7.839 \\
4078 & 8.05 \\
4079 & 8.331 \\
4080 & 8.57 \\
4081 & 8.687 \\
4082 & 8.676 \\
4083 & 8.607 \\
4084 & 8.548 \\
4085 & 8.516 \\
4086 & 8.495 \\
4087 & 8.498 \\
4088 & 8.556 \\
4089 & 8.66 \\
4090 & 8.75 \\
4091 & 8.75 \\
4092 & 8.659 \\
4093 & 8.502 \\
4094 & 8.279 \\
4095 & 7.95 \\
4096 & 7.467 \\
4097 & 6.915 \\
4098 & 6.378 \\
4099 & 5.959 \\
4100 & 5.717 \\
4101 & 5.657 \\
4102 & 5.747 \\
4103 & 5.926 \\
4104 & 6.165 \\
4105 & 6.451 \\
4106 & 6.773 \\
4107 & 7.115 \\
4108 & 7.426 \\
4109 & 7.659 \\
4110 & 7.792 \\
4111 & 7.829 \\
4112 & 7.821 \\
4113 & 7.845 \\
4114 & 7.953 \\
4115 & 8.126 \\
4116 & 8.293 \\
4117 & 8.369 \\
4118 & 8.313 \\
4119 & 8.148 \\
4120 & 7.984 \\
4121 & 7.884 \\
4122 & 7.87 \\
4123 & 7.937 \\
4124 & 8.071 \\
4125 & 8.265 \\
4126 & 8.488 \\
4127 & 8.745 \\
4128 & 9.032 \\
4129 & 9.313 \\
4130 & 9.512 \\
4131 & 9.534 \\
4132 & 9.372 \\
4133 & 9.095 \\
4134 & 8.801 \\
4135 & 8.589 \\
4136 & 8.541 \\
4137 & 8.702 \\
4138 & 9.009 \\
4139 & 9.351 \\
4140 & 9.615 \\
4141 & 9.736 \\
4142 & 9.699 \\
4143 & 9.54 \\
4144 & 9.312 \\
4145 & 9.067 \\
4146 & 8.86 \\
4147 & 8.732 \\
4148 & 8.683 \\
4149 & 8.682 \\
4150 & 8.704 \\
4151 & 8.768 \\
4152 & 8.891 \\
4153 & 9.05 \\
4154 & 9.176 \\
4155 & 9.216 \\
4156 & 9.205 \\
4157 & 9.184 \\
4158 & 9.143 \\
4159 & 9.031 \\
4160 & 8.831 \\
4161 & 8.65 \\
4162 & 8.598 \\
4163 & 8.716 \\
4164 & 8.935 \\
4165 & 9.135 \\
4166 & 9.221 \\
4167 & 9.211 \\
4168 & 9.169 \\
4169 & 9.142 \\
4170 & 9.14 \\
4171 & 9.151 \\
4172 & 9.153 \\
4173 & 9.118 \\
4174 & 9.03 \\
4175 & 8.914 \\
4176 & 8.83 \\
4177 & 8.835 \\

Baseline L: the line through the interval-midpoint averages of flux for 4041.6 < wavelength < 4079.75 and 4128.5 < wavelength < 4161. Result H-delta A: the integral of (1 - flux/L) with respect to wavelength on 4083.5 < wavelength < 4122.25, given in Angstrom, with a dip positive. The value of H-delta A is 5.7 Angstrom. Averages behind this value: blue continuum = 8.84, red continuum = 9.09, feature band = 7.63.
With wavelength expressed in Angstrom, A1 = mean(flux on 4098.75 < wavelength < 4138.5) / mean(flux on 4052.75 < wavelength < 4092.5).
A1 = 0.91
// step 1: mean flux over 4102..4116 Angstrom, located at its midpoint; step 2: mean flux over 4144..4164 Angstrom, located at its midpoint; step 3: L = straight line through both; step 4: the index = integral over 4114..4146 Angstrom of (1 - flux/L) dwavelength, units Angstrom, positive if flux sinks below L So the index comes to -2.9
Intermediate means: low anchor 7.28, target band 8.77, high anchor 8.92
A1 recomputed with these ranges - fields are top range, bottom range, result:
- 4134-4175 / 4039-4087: 1.02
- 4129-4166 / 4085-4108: 1.23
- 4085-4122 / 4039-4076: 0.85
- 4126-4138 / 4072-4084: 1.10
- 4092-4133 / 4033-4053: 0.86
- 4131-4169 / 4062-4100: 1.09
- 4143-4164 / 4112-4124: 1.11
